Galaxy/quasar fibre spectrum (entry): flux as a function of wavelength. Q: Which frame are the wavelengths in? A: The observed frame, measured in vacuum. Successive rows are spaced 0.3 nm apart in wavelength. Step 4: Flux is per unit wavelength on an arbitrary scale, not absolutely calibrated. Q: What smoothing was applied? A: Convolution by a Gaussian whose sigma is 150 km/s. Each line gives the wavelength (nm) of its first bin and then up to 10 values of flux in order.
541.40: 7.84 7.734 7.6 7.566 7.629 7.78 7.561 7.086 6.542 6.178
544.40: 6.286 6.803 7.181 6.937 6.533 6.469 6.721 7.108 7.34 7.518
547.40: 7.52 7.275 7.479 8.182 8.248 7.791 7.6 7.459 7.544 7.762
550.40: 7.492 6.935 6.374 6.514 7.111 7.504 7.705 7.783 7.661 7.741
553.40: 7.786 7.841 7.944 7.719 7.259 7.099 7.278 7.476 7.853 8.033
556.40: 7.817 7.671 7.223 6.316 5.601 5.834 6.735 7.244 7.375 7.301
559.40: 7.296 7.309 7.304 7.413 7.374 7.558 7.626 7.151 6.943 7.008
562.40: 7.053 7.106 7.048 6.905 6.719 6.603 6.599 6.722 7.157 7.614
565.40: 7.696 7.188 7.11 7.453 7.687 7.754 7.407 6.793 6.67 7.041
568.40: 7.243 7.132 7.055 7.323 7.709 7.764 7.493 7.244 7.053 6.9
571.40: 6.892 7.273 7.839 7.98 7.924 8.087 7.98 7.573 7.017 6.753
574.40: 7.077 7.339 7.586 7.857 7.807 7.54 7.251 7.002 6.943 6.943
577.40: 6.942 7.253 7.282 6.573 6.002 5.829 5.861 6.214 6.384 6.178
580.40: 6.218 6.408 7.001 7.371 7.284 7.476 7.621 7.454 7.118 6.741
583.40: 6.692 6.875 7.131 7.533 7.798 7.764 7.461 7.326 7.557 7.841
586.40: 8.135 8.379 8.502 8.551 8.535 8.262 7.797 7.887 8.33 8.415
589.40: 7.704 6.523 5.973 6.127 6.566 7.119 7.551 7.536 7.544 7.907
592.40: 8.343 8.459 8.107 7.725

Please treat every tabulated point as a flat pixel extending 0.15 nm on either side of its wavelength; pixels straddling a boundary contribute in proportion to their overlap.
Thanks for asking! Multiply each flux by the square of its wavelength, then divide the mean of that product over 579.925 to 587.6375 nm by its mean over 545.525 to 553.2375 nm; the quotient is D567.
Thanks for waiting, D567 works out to 1.1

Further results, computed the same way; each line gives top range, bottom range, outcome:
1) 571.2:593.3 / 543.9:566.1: 1.12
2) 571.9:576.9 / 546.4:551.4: 1.11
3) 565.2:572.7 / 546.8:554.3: 1.04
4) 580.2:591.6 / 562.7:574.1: 1.08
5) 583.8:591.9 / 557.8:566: 1.17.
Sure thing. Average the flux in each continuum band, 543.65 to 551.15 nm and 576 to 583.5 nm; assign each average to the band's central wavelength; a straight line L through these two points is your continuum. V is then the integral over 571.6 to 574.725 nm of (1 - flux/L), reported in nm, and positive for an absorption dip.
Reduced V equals -0.30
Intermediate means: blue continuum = 7.17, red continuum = 6.81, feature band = 7.54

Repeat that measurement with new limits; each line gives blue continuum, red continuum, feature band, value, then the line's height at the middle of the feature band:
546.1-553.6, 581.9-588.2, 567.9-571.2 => 0.13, 7.57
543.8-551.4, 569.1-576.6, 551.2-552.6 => -0.02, 7.21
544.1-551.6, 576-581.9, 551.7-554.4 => -0.24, 7.11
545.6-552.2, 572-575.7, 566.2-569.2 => 0.12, 7.52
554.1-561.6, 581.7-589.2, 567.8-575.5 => 0.09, 7.48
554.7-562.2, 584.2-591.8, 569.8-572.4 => 0.01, 7.39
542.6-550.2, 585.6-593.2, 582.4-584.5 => 0.16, 7.67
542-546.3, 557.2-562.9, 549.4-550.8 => -0.09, 7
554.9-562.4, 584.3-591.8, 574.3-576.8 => 0.01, 7.45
